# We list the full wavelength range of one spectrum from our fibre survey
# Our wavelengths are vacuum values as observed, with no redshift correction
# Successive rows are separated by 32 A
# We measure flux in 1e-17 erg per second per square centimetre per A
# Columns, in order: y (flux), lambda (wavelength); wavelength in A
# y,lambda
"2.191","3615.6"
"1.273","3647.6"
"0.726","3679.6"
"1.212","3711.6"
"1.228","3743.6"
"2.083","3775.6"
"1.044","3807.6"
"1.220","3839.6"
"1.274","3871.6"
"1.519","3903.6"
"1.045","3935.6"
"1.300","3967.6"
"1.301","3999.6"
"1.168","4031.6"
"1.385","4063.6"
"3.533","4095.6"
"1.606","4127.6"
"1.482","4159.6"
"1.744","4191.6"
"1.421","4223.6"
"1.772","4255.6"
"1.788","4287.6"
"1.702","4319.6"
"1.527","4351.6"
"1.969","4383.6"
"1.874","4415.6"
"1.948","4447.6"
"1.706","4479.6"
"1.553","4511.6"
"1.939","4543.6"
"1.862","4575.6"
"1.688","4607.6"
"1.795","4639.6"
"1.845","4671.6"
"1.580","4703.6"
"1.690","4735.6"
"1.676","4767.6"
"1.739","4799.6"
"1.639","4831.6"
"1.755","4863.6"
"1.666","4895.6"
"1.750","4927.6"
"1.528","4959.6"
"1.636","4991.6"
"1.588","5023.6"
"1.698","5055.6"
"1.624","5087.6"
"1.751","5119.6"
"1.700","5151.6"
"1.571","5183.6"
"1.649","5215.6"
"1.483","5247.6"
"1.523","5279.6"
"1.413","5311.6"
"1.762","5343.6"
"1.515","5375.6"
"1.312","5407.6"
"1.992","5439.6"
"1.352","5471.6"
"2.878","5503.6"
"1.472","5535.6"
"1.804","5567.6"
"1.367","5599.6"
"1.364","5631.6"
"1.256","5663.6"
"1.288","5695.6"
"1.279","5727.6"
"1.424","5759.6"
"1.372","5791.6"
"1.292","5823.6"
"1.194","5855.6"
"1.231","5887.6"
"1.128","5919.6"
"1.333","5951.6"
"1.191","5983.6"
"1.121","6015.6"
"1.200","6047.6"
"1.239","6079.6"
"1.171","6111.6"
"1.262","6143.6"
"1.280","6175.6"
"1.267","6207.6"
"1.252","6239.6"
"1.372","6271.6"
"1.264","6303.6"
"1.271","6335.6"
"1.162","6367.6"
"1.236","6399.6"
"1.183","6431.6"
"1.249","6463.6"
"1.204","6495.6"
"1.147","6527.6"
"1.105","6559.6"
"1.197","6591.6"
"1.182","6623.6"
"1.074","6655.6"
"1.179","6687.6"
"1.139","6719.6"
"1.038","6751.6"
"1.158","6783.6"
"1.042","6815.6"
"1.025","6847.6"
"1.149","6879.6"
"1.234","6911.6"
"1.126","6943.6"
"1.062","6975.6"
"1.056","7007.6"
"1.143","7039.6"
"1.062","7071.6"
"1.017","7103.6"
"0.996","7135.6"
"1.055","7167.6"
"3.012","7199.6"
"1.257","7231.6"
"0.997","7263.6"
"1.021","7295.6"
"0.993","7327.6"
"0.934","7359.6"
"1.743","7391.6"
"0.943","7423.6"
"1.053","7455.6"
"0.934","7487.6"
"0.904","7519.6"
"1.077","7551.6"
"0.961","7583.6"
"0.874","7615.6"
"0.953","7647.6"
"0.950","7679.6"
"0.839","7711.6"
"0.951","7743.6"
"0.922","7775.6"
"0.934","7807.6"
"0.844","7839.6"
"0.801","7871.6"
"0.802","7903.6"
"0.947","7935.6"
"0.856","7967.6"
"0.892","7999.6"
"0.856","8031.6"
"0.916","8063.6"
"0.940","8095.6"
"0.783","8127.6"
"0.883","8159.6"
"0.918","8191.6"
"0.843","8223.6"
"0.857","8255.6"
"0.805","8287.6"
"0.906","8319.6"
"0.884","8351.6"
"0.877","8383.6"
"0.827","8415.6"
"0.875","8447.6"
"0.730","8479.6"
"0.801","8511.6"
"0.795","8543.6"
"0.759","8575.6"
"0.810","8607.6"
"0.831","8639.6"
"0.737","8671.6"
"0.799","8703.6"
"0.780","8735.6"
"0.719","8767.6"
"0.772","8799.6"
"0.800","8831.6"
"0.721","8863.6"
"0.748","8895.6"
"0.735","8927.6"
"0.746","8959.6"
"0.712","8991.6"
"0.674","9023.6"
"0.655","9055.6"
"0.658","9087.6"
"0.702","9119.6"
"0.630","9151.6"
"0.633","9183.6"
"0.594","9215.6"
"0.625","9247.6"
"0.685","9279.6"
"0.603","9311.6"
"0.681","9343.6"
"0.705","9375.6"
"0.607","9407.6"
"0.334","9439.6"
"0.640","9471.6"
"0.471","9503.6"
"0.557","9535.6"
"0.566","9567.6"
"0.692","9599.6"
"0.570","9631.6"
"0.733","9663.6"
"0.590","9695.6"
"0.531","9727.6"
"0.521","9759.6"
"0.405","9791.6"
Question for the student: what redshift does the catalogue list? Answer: 0.098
